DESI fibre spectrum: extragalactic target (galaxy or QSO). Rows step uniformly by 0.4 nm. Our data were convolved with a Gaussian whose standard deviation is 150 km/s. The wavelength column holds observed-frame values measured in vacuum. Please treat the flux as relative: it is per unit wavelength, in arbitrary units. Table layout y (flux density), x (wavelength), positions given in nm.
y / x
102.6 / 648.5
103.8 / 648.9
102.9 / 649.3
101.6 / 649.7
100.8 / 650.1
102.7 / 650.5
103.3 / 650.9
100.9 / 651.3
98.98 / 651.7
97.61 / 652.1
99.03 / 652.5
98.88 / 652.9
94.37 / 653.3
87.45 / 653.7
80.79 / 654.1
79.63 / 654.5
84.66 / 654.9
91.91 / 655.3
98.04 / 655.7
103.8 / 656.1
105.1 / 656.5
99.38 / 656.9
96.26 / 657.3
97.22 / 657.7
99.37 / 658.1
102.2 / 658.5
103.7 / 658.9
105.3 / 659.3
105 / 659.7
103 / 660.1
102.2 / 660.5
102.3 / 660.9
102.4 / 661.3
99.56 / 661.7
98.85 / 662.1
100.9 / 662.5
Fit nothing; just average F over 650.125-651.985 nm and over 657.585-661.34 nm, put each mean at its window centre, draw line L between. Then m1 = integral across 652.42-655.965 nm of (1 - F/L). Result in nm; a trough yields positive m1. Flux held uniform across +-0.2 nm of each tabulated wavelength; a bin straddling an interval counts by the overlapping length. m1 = 0.39 nm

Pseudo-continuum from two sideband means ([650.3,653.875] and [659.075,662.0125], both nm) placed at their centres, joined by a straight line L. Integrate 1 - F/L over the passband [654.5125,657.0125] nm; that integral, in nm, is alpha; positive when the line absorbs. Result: 0.11 nm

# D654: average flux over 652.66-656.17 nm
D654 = 90.7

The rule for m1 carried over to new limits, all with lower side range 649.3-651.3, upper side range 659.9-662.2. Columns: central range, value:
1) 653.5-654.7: 0.227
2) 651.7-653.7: 0.104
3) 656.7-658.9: 0.051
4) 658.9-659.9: -0.032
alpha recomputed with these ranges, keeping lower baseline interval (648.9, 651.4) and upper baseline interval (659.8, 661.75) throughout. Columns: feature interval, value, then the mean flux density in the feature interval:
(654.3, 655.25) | 0.17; 83.7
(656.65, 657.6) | 0.04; 98.1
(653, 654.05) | 0.12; 90.2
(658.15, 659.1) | 0.00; 102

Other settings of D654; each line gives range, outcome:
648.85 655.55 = 95.7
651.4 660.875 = 97.3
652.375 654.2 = 92.4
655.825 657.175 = 102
